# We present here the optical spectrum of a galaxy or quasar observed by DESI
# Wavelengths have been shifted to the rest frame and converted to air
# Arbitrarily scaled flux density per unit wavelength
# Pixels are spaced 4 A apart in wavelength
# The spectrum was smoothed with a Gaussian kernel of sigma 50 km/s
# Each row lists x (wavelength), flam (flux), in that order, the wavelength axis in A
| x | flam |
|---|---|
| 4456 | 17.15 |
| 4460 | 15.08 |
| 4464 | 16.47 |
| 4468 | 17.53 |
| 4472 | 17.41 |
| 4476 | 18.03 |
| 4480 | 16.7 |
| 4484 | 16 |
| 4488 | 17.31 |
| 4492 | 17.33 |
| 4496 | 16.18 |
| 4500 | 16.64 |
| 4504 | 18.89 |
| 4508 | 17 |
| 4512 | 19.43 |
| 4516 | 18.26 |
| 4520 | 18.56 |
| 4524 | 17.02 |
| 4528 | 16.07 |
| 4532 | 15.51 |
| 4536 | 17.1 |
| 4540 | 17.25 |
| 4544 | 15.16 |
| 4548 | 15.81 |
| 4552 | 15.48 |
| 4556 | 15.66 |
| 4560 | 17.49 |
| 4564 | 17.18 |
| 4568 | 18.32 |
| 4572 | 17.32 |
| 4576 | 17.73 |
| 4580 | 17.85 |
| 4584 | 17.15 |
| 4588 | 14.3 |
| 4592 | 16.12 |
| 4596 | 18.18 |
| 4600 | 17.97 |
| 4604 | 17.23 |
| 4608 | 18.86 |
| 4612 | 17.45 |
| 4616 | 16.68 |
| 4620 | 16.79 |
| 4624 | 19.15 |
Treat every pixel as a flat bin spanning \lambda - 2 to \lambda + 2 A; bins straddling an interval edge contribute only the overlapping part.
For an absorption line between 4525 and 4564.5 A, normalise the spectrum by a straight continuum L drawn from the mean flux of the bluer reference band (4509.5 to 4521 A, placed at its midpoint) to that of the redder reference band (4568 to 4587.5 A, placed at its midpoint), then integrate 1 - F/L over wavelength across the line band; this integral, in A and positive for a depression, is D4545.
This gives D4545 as 3.93 A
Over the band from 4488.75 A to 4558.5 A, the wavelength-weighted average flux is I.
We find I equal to 16.9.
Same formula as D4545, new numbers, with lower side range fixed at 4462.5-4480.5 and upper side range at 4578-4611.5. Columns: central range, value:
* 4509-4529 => -0.8 A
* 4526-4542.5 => 0.8 A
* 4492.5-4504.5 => 0.2 A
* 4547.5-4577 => 0.6 A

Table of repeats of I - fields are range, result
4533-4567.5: 16.4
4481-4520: 17.5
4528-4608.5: 16.8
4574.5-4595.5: 16.7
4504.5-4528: 17.9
